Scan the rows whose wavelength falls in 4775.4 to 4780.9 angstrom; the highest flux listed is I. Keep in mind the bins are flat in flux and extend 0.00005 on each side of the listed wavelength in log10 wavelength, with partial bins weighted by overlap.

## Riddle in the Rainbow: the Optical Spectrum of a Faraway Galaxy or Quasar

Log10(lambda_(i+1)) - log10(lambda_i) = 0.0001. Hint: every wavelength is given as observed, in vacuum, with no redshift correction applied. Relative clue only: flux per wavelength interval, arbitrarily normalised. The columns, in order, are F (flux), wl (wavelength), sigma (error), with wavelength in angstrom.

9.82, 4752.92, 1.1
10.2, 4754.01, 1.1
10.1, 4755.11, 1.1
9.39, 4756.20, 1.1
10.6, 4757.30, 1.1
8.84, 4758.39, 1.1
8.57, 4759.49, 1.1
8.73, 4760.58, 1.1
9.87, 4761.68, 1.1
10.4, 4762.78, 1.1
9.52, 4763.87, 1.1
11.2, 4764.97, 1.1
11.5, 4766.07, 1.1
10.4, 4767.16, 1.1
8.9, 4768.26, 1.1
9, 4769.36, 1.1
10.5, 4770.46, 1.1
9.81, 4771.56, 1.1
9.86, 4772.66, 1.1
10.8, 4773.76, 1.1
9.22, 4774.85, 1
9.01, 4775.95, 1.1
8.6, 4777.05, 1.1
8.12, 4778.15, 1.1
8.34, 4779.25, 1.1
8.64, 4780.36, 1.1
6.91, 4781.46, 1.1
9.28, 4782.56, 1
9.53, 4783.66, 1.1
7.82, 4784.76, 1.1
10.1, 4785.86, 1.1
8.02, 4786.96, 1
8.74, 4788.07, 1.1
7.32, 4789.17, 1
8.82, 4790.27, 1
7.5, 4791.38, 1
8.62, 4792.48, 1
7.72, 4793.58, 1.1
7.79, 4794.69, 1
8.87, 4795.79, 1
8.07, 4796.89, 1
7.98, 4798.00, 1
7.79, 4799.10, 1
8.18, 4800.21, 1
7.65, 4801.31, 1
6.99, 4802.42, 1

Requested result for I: 9.01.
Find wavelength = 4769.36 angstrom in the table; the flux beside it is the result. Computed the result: 9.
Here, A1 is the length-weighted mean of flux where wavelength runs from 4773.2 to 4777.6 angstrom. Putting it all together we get 9.43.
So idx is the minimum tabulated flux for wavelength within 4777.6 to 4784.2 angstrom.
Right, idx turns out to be 6.91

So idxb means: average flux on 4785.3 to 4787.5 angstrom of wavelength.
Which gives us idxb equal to 9.08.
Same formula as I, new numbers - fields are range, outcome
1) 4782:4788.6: 10.1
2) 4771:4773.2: 9.86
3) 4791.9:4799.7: 8.87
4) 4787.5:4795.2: 8.82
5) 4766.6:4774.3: 10.8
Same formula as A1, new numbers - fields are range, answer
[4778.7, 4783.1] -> 8.28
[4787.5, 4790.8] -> 8.28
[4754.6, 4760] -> 9.51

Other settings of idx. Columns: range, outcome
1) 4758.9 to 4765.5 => 8.57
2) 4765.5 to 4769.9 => 8.9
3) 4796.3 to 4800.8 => 7.79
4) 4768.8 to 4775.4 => 9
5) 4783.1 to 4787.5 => 7.82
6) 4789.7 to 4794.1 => 7.5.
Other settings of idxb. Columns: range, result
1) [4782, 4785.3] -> 8.88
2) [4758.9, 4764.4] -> 9.42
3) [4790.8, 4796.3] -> 8.09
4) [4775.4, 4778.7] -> 8.58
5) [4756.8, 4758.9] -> 9.74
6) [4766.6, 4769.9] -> 9.46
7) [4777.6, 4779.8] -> 8.23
